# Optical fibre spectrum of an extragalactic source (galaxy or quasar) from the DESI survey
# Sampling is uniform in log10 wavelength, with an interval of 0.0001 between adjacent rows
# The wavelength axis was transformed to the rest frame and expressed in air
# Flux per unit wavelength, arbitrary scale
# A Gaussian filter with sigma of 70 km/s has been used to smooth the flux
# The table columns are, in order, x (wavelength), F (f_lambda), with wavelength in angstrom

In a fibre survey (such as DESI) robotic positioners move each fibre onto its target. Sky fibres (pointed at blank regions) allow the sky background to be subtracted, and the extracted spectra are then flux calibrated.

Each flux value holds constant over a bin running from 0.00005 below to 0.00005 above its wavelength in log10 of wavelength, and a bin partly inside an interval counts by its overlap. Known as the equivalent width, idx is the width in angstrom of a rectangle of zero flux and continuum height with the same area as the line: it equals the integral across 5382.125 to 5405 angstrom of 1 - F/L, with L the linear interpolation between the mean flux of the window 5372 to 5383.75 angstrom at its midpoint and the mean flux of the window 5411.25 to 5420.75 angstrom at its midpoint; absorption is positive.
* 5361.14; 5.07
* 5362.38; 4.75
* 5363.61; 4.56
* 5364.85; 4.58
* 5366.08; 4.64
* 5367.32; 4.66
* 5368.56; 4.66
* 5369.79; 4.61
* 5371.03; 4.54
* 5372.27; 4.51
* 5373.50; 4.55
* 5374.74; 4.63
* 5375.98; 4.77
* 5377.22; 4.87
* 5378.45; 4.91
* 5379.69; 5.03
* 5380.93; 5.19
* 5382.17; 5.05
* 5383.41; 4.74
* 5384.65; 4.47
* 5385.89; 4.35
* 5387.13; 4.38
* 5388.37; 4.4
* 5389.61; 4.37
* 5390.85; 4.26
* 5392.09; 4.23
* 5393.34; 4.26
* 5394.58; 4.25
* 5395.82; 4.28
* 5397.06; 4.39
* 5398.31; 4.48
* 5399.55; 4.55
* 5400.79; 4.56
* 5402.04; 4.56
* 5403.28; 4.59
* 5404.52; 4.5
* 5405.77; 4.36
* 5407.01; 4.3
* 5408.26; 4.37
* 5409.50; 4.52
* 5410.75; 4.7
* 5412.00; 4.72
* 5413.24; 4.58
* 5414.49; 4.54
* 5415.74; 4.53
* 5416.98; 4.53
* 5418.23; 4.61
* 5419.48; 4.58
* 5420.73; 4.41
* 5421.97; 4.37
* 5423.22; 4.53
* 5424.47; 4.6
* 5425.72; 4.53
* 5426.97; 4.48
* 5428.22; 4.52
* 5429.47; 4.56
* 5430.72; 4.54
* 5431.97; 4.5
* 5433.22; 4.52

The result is 1.4 angstrom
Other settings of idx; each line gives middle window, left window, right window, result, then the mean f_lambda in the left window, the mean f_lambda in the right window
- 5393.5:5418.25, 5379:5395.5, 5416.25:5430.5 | 0.2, 4.53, 4.52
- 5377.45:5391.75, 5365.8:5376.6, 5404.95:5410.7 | -0.3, 4.62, 4.42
